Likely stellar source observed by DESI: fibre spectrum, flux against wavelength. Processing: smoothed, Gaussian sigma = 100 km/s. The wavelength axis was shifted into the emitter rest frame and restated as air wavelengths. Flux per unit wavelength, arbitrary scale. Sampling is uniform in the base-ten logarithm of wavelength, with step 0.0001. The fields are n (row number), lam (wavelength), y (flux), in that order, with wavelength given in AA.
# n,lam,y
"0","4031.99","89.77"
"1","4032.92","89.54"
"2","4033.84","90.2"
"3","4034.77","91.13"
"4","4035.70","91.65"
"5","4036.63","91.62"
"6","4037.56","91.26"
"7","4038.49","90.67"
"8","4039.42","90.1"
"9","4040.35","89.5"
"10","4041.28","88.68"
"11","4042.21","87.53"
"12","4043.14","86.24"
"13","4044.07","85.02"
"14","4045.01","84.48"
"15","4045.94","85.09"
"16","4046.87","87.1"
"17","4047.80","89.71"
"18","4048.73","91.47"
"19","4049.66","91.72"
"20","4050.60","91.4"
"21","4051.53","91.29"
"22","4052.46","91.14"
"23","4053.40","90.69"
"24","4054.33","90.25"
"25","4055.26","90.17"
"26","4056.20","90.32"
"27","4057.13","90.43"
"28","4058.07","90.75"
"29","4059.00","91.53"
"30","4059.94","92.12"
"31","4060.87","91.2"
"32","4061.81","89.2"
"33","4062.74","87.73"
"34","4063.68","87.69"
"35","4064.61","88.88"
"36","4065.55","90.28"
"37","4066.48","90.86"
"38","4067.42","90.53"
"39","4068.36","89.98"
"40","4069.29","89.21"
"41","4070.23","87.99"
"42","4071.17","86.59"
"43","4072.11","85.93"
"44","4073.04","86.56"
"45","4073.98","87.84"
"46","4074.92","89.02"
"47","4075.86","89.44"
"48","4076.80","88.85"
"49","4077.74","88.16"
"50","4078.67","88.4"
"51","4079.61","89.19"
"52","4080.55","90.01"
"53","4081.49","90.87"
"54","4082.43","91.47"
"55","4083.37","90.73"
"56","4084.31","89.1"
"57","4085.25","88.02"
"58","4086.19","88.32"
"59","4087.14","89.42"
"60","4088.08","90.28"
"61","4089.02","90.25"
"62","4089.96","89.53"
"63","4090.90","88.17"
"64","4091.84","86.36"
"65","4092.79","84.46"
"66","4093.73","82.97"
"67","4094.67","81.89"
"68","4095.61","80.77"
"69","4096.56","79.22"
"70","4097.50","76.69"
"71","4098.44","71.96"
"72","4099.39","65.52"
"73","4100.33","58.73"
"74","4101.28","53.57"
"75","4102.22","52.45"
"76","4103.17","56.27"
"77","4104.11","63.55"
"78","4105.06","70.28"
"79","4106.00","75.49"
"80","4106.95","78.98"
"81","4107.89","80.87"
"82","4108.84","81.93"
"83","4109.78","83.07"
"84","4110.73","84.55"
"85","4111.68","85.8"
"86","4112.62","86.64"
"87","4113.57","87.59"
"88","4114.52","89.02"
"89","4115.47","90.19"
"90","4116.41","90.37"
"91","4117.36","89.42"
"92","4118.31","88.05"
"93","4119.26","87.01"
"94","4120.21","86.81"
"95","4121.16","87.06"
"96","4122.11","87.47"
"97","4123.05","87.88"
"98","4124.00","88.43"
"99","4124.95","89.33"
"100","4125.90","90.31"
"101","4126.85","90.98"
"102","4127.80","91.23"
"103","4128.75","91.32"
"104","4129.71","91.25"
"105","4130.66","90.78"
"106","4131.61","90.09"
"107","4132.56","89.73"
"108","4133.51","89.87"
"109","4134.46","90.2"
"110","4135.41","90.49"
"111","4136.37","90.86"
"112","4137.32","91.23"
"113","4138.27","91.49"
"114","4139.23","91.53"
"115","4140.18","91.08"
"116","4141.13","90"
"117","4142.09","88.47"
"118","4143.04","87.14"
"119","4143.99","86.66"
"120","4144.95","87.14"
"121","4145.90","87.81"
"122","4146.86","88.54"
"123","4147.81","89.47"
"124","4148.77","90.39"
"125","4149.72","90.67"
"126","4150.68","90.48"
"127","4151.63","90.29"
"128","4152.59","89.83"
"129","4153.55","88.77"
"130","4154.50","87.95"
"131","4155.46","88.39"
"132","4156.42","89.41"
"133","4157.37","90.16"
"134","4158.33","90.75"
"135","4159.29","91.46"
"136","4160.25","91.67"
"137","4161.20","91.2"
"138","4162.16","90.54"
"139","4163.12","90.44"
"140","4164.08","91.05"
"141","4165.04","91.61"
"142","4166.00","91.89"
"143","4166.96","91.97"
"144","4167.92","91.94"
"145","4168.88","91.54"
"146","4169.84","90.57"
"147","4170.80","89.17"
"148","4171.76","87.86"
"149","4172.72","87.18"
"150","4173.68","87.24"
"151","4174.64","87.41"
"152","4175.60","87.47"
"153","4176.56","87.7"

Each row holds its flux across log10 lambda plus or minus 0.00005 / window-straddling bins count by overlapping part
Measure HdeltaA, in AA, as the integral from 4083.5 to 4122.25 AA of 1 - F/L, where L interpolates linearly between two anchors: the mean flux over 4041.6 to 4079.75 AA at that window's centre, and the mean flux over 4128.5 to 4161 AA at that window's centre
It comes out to 3.7 AA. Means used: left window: 89.1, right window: 89.9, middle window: 80.9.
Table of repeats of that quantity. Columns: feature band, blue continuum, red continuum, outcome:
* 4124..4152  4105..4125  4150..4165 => -0.60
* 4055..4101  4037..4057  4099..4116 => -2.66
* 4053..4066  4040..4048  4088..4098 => -0.60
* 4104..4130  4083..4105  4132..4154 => -0.72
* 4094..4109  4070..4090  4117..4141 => 3.17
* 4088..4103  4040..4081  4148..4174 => 2.21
